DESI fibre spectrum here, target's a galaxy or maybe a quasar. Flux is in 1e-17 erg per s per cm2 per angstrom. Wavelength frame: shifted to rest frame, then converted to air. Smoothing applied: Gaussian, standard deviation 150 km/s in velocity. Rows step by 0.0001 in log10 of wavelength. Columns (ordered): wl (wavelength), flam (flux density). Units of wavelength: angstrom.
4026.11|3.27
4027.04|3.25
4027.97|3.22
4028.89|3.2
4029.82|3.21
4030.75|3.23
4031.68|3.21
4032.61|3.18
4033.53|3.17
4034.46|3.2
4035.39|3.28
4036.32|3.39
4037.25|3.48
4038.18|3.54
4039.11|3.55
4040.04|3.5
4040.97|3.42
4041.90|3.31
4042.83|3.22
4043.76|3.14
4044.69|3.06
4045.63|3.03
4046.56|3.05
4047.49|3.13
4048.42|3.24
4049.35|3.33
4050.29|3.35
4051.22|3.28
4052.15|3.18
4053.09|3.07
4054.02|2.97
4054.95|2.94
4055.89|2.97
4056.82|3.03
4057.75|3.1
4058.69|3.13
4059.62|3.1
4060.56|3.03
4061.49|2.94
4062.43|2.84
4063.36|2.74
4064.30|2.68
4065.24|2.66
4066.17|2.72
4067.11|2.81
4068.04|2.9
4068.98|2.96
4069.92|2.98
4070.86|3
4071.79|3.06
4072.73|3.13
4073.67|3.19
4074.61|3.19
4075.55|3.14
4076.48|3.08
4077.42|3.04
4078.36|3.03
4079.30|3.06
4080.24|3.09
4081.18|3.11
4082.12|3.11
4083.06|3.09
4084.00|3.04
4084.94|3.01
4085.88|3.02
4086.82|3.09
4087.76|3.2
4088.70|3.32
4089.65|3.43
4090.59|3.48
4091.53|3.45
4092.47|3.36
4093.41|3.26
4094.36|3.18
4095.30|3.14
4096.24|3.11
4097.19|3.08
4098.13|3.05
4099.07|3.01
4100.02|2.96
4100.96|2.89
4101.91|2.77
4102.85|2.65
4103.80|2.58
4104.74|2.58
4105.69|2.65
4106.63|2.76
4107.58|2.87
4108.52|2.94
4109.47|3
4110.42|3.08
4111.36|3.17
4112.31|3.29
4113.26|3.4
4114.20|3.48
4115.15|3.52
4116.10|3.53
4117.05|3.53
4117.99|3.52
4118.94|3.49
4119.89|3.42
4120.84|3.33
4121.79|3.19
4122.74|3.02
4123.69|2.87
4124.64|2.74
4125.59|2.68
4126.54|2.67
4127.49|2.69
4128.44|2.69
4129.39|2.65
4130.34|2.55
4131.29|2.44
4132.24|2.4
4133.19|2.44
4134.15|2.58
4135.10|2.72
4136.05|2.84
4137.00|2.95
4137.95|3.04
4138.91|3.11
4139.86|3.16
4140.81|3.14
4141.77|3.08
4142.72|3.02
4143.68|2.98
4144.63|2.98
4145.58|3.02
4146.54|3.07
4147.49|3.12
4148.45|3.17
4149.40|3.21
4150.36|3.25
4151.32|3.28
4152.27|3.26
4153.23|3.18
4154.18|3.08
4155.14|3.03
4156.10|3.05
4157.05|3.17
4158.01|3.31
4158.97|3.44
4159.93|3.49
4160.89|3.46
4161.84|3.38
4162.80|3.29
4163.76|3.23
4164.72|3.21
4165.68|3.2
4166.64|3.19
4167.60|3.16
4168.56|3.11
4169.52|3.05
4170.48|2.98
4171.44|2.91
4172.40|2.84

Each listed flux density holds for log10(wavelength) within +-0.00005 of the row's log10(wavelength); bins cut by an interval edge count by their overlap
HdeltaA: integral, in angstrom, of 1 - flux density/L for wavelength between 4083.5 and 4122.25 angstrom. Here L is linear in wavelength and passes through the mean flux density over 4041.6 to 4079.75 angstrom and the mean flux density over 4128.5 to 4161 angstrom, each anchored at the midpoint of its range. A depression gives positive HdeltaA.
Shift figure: -1.5 angstrom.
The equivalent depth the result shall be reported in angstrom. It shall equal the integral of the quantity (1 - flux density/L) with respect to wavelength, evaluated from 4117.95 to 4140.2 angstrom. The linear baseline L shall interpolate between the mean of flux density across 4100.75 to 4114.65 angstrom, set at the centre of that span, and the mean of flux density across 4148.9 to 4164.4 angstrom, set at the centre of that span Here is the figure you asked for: 1.5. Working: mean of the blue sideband 2.94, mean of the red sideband 3.26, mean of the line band 2.87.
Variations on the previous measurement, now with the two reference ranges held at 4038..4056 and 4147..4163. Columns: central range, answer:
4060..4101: 2.0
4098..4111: 1.6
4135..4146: 0.8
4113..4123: -0.5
